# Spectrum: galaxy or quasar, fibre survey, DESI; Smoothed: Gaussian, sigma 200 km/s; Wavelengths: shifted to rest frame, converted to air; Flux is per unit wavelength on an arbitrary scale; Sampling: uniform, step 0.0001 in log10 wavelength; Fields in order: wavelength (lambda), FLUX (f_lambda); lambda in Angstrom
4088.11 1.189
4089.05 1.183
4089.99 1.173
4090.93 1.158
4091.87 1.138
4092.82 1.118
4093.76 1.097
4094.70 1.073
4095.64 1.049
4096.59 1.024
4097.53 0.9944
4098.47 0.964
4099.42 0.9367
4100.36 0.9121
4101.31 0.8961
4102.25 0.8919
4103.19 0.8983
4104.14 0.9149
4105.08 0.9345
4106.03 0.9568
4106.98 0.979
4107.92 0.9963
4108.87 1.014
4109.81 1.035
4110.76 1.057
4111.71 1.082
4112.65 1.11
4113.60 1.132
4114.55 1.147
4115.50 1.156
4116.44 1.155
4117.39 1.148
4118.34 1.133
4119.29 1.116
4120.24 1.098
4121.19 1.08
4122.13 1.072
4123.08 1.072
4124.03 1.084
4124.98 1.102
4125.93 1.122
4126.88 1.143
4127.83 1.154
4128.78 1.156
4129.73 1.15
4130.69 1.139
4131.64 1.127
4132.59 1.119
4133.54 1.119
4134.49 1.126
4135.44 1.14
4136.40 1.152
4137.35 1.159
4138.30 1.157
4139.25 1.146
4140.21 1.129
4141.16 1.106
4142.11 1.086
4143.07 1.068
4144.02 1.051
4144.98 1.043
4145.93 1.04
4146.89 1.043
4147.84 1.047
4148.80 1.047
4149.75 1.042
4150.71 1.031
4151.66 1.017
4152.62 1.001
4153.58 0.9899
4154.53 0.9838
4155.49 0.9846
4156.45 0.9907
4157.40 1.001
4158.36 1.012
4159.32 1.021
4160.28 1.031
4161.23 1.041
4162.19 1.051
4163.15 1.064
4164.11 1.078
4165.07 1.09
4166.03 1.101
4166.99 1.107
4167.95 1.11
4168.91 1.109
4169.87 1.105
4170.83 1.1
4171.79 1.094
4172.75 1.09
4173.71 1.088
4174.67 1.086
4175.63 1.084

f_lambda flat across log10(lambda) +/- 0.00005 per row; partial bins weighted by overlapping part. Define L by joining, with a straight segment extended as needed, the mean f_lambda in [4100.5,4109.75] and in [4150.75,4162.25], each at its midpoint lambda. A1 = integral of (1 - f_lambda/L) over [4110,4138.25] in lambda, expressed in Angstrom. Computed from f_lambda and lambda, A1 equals -4.4 Angstrom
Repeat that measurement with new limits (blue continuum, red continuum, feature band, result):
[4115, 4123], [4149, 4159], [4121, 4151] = -1.08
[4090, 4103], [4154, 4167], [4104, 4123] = -0.78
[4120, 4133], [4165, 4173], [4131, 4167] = 1.36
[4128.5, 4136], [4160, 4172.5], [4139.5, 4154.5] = 0.85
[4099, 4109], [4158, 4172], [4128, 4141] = -1.73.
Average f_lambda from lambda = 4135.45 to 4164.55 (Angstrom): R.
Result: 1.05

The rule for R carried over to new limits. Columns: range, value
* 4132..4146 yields 1.11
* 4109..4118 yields 1.11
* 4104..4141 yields 1.1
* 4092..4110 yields 0.986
